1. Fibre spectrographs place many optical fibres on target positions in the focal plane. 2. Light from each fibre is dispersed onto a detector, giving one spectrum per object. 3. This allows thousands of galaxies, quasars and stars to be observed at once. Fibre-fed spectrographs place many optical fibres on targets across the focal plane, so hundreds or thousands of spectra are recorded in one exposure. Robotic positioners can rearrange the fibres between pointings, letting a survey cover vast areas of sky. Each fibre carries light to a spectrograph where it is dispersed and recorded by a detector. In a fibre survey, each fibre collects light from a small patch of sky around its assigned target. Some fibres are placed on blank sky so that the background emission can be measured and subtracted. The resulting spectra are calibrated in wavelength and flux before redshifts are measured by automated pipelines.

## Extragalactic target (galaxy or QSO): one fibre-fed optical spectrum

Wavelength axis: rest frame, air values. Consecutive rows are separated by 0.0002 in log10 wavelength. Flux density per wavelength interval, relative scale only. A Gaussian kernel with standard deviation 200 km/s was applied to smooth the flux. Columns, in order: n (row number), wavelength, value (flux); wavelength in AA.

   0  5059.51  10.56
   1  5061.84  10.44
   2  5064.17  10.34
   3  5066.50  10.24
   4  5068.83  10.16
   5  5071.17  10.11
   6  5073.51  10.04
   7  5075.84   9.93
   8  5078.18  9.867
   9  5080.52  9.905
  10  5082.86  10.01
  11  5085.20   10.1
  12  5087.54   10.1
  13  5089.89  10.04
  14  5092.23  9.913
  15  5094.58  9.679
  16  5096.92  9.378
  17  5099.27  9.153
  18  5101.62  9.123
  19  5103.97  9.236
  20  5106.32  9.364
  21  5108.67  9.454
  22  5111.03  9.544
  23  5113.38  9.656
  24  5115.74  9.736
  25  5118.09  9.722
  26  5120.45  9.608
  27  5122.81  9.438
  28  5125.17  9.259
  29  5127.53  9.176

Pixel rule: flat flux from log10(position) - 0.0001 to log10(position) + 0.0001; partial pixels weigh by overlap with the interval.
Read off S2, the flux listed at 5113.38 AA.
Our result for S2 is 9.656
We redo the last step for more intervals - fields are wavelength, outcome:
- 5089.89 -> 10.04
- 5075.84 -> 9.93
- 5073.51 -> 10.04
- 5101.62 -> 9.123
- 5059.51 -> 10.56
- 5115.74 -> 9.736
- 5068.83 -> 10.16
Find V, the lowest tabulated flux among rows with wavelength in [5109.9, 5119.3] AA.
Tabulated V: 9.544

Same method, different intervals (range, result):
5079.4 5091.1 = 9.905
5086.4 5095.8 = 9.679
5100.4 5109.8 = 9.123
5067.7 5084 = 9.867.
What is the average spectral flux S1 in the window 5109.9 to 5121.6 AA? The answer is 9.66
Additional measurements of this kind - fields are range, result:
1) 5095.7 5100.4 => 9.28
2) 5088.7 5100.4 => 9.63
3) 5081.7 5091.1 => 10.1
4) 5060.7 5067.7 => 10.4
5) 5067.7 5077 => 10.1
